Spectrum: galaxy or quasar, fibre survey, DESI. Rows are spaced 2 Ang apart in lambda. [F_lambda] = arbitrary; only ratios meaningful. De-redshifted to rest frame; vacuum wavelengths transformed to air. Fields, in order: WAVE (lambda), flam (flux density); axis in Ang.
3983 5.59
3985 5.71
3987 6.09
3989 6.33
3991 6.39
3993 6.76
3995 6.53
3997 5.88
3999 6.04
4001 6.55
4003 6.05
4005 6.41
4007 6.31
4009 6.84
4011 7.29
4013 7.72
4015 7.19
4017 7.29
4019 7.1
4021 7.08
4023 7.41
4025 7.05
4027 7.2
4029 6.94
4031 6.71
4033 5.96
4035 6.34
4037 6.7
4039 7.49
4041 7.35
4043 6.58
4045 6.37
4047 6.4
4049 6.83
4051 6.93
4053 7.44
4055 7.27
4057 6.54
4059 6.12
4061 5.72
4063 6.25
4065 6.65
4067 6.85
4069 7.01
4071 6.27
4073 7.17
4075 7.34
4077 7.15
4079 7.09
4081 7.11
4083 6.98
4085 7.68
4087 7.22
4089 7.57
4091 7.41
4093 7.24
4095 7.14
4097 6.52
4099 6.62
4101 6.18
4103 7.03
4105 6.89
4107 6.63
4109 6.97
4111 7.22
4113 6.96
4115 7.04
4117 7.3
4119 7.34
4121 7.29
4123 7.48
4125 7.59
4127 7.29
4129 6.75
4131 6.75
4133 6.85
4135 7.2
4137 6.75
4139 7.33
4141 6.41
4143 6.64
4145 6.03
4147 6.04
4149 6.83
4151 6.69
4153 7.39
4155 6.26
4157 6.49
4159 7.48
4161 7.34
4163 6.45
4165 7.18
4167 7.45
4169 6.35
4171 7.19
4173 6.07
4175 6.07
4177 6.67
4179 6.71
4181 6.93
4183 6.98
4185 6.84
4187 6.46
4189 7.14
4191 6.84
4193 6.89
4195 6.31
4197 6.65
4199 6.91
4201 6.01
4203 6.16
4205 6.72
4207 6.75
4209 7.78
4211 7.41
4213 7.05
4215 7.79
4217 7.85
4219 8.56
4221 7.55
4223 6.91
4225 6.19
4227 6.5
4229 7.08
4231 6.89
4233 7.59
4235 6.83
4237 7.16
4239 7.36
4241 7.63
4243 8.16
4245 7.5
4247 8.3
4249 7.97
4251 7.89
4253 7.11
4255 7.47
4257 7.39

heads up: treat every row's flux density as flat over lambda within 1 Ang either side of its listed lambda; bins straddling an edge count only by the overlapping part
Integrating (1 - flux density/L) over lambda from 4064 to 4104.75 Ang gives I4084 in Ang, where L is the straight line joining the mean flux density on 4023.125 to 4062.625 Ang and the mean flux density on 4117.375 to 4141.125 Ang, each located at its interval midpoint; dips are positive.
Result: -0.5 Ang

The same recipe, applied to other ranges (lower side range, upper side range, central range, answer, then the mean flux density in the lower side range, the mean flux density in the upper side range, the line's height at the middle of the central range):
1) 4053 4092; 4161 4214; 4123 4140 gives -0.59 Ang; 6.93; 6.78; 6.85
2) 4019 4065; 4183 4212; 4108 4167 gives -1.53 Ang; 6.76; 6.78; 6.78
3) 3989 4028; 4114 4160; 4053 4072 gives 0.76 Ang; 6.78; 6.92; 6.84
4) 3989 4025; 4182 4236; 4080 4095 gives -1.00 Ang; 6.75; 6.99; 6.85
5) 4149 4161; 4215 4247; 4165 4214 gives 2.32 Ang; 6.9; 7.36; 7.11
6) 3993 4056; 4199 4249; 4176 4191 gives 0.71 Ang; 6.81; 7.25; 7.16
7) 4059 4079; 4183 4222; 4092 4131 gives -1.21 Ang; 6.7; 7.03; 6.81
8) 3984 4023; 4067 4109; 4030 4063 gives 0.78 Ang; 6.63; 7.01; 6.82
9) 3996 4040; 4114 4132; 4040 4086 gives 0.94 Ang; 6.8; 7.2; 6.97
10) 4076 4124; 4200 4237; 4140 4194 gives 2.71 Ang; 7.09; 7.09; 7.09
